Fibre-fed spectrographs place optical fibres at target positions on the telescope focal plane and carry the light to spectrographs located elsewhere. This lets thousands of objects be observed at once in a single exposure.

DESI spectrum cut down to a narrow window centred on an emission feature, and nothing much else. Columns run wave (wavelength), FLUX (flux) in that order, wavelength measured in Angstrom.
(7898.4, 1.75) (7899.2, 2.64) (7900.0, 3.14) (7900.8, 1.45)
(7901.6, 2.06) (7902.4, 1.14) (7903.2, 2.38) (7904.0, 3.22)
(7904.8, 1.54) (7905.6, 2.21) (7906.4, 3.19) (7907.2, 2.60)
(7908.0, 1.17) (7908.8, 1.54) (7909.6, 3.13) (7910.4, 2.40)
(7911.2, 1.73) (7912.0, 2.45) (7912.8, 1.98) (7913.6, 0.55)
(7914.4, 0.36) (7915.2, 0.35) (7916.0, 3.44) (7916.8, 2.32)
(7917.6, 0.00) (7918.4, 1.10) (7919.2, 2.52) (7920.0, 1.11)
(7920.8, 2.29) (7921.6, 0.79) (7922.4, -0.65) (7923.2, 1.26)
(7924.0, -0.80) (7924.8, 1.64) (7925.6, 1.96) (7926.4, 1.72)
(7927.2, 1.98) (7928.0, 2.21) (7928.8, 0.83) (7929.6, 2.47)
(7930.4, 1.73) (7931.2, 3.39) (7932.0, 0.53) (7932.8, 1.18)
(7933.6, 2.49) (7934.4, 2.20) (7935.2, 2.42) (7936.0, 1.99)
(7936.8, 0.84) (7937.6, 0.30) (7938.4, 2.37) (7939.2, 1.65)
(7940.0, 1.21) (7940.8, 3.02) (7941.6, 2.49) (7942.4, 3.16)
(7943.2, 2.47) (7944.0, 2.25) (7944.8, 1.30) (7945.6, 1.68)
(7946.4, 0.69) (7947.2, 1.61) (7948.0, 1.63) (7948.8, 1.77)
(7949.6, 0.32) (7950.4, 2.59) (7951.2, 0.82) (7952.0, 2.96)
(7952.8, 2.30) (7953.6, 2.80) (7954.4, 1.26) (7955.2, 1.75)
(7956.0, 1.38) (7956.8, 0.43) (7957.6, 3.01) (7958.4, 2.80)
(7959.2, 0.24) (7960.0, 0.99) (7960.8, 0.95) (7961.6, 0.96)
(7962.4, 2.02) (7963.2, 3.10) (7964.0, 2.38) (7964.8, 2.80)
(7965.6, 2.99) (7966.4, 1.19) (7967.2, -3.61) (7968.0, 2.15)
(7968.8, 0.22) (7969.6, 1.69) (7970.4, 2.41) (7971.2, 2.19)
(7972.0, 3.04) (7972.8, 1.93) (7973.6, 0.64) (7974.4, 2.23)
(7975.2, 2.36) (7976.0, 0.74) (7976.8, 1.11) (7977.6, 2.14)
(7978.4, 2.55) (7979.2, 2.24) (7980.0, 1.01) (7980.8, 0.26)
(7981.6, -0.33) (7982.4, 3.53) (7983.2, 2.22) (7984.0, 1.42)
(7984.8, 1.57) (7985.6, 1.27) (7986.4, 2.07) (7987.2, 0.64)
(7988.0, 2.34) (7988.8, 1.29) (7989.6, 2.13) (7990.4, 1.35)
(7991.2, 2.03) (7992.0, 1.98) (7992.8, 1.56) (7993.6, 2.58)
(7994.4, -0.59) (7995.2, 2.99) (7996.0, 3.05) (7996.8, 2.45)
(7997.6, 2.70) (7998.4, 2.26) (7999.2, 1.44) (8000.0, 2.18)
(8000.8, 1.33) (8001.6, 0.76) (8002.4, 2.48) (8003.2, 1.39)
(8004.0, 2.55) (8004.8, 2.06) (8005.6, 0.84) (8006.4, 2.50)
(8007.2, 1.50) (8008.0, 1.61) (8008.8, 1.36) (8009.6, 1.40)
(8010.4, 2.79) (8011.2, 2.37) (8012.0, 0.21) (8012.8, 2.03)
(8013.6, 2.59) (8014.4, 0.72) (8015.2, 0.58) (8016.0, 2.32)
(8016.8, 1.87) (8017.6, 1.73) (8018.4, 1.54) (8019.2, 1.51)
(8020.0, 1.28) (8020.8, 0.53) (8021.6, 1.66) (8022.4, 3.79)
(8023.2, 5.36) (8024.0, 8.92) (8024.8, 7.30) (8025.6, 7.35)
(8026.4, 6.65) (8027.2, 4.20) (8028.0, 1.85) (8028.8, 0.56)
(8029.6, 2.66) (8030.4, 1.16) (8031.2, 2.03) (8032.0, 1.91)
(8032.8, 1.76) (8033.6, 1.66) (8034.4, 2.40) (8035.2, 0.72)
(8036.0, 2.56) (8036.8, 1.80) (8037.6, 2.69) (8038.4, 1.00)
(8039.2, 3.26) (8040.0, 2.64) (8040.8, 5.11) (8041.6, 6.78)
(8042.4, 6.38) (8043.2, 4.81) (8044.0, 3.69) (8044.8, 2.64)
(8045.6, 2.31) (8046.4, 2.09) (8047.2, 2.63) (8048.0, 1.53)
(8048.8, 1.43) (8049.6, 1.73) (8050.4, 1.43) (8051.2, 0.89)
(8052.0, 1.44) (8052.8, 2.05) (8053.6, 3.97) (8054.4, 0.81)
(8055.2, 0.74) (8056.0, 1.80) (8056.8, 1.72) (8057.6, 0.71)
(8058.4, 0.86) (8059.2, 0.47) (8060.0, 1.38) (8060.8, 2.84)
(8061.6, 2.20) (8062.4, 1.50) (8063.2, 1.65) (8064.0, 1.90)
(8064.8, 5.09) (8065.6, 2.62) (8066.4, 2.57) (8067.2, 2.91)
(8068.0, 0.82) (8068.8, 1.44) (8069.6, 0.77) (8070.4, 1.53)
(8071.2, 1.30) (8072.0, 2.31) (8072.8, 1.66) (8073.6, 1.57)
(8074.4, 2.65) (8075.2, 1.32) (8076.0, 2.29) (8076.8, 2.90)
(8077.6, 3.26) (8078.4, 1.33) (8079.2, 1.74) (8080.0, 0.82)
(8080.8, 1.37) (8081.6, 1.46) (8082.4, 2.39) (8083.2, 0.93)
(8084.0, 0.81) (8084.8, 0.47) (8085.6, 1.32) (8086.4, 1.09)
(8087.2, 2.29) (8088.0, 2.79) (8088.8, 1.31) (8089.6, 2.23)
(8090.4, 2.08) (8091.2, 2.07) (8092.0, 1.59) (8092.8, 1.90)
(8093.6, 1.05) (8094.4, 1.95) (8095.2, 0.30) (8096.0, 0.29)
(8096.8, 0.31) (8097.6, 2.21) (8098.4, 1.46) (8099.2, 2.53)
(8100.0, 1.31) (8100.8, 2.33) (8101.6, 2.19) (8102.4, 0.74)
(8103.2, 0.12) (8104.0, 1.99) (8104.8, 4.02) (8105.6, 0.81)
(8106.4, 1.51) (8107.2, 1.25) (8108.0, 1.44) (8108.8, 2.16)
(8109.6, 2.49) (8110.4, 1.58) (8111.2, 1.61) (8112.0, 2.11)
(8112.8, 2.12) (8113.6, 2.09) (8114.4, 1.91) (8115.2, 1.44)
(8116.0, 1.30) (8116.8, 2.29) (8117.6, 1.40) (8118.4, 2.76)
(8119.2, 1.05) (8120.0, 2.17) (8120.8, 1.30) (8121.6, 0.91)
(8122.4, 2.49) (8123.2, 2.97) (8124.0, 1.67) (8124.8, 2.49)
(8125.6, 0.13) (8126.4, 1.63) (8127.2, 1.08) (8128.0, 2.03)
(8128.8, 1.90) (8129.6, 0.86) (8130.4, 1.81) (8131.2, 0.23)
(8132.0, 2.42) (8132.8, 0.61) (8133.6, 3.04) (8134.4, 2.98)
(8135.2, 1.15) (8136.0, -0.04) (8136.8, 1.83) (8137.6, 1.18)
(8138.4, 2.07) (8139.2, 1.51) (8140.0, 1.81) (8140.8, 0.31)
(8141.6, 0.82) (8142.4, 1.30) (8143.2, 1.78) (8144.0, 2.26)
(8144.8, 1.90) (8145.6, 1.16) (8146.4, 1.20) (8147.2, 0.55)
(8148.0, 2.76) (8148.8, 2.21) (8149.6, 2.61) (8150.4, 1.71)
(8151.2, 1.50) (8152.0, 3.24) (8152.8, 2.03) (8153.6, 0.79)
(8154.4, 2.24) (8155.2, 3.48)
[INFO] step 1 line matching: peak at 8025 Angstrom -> [S II] 6716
